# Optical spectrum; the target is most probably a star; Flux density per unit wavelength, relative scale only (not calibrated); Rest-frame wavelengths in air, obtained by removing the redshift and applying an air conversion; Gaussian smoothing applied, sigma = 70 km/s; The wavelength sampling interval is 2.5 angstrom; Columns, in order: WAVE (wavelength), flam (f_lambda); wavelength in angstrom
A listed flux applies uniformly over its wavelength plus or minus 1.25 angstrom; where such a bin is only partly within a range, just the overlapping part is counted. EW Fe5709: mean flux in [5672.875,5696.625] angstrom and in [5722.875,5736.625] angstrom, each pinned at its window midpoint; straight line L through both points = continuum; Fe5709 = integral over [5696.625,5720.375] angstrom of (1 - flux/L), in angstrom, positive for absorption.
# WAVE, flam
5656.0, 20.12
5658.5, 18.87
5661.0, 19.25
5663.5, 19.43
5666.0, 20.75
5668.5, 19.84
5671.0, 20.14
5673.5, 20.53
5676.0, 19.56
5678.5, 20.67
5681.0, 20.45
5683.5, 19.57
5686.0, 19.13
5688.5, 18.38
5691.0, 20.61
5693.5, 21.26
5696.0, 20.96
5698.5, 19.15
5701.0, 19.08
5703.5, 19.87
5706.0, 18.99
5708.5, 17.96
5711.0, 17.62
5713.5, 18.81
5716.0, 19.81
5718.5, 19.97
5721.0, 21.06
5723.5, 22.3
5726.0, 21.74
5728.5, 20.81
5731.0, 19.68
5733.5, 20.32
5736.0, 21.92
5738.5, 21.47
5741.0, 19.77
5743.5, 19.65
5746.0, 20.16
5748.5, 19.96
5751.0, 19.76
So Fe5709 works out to 1.7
